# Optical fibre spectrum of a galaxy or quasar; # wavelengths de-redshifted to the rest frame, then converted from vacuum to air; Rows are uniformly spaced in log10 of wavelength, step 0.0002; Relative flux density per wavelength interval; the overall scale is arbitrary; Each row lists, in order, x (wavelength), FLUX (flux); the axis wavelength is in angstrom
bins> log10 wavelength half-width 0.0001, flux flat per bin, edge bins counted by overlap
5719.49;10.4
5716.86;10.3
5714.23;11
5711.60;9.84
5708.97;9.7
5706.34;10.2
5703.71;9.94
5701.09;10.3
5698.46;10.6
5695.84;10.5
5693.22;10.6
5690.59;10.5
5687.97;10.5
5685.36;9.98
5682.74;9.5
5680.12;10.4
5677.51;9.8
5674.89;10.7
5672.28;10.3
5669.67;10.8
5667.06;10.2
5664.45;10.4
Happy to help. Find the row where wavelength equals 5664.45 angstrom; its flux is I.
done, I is 10.4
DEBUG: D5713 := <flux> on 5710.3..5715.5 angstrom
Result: 10.4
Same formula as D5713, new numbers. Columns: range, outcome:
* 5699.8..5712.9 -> 10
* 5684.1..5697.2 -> 10.4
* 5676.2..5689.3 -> 10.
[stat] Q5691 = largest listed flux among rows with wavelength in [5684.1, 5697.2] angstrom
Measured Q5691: 10.6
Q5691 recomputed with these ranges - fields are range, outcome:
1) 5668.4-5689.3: 10.8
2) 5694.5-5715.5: 11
